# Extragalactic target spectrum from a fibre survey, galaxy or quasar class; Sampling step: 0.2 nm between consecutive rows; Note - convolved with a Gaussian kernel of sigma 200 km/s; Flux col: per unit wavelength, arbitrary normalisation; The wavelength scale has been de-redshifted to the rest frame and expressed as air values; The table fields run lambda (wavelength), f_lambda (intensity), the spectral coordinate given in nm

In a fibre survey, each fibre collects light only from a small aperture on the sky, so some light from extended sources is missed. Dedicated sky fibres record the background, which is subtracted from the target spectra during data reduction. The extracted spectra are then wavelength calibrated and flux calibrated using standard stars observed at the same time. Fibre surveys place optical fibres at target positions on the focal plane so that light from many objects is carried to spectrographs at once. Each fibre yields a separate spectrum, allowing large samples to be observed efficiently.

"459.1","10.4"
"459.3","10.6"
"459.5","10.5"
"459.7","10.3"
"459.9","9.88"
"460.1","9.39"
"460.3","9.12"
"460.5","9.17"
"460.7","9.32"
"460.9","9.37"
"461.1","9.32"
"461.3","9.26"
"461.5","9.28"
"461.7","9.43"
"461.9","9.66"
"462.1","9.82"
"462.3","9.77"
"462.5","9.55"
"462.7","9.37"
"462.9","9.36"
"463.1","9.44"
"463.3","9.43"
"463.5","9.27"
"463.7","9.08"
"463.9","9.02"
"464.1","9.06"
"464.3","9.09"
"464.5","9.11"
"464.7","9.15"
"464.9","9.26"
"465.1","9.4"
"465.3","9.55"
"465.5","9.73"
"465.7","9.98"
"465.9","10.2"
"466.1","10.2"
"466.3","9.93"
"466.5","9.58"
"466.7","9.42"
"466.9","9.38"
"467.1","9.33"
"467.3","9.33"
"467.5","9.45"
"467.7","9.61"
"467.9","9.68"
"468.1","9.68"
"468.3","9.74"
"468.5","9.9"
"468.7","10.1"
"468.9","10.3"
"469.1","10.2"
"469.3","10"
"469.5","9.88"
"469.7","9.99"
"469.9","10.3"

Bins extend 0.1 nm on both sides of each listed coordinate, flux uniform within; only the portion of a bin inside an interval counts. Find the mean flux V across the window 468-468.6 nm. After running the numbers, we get 9.77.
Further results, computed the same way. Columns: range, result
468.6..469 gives 10.2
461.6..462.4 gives 9.67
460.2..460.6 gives 9.14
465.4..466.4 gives 10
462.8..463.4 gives 9.41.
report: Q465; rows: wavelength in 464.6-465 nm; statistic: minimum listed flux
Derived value 9.15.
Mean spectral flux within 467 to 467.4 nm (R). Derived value 9.33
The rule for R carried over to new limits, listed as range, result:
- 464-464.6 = 9.09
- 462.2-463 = 9.51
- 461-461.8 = 9.32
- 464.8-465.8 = 9.58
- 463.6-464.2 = 9.05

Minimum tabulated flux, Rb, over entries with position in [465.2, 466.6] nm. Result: 9.55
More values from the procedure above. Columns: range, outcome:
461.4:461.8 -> 9.28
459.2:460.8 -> 9.12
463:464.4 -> 9.02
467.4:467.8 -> 9.45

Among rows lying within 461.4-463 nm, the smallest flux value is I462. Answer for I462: 9.28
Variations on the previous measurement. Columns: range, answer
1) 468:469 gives 9.68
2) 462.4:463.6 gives 9.27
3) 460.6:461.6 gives 9.26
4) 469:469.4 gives 10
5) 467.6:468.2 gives 9.61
